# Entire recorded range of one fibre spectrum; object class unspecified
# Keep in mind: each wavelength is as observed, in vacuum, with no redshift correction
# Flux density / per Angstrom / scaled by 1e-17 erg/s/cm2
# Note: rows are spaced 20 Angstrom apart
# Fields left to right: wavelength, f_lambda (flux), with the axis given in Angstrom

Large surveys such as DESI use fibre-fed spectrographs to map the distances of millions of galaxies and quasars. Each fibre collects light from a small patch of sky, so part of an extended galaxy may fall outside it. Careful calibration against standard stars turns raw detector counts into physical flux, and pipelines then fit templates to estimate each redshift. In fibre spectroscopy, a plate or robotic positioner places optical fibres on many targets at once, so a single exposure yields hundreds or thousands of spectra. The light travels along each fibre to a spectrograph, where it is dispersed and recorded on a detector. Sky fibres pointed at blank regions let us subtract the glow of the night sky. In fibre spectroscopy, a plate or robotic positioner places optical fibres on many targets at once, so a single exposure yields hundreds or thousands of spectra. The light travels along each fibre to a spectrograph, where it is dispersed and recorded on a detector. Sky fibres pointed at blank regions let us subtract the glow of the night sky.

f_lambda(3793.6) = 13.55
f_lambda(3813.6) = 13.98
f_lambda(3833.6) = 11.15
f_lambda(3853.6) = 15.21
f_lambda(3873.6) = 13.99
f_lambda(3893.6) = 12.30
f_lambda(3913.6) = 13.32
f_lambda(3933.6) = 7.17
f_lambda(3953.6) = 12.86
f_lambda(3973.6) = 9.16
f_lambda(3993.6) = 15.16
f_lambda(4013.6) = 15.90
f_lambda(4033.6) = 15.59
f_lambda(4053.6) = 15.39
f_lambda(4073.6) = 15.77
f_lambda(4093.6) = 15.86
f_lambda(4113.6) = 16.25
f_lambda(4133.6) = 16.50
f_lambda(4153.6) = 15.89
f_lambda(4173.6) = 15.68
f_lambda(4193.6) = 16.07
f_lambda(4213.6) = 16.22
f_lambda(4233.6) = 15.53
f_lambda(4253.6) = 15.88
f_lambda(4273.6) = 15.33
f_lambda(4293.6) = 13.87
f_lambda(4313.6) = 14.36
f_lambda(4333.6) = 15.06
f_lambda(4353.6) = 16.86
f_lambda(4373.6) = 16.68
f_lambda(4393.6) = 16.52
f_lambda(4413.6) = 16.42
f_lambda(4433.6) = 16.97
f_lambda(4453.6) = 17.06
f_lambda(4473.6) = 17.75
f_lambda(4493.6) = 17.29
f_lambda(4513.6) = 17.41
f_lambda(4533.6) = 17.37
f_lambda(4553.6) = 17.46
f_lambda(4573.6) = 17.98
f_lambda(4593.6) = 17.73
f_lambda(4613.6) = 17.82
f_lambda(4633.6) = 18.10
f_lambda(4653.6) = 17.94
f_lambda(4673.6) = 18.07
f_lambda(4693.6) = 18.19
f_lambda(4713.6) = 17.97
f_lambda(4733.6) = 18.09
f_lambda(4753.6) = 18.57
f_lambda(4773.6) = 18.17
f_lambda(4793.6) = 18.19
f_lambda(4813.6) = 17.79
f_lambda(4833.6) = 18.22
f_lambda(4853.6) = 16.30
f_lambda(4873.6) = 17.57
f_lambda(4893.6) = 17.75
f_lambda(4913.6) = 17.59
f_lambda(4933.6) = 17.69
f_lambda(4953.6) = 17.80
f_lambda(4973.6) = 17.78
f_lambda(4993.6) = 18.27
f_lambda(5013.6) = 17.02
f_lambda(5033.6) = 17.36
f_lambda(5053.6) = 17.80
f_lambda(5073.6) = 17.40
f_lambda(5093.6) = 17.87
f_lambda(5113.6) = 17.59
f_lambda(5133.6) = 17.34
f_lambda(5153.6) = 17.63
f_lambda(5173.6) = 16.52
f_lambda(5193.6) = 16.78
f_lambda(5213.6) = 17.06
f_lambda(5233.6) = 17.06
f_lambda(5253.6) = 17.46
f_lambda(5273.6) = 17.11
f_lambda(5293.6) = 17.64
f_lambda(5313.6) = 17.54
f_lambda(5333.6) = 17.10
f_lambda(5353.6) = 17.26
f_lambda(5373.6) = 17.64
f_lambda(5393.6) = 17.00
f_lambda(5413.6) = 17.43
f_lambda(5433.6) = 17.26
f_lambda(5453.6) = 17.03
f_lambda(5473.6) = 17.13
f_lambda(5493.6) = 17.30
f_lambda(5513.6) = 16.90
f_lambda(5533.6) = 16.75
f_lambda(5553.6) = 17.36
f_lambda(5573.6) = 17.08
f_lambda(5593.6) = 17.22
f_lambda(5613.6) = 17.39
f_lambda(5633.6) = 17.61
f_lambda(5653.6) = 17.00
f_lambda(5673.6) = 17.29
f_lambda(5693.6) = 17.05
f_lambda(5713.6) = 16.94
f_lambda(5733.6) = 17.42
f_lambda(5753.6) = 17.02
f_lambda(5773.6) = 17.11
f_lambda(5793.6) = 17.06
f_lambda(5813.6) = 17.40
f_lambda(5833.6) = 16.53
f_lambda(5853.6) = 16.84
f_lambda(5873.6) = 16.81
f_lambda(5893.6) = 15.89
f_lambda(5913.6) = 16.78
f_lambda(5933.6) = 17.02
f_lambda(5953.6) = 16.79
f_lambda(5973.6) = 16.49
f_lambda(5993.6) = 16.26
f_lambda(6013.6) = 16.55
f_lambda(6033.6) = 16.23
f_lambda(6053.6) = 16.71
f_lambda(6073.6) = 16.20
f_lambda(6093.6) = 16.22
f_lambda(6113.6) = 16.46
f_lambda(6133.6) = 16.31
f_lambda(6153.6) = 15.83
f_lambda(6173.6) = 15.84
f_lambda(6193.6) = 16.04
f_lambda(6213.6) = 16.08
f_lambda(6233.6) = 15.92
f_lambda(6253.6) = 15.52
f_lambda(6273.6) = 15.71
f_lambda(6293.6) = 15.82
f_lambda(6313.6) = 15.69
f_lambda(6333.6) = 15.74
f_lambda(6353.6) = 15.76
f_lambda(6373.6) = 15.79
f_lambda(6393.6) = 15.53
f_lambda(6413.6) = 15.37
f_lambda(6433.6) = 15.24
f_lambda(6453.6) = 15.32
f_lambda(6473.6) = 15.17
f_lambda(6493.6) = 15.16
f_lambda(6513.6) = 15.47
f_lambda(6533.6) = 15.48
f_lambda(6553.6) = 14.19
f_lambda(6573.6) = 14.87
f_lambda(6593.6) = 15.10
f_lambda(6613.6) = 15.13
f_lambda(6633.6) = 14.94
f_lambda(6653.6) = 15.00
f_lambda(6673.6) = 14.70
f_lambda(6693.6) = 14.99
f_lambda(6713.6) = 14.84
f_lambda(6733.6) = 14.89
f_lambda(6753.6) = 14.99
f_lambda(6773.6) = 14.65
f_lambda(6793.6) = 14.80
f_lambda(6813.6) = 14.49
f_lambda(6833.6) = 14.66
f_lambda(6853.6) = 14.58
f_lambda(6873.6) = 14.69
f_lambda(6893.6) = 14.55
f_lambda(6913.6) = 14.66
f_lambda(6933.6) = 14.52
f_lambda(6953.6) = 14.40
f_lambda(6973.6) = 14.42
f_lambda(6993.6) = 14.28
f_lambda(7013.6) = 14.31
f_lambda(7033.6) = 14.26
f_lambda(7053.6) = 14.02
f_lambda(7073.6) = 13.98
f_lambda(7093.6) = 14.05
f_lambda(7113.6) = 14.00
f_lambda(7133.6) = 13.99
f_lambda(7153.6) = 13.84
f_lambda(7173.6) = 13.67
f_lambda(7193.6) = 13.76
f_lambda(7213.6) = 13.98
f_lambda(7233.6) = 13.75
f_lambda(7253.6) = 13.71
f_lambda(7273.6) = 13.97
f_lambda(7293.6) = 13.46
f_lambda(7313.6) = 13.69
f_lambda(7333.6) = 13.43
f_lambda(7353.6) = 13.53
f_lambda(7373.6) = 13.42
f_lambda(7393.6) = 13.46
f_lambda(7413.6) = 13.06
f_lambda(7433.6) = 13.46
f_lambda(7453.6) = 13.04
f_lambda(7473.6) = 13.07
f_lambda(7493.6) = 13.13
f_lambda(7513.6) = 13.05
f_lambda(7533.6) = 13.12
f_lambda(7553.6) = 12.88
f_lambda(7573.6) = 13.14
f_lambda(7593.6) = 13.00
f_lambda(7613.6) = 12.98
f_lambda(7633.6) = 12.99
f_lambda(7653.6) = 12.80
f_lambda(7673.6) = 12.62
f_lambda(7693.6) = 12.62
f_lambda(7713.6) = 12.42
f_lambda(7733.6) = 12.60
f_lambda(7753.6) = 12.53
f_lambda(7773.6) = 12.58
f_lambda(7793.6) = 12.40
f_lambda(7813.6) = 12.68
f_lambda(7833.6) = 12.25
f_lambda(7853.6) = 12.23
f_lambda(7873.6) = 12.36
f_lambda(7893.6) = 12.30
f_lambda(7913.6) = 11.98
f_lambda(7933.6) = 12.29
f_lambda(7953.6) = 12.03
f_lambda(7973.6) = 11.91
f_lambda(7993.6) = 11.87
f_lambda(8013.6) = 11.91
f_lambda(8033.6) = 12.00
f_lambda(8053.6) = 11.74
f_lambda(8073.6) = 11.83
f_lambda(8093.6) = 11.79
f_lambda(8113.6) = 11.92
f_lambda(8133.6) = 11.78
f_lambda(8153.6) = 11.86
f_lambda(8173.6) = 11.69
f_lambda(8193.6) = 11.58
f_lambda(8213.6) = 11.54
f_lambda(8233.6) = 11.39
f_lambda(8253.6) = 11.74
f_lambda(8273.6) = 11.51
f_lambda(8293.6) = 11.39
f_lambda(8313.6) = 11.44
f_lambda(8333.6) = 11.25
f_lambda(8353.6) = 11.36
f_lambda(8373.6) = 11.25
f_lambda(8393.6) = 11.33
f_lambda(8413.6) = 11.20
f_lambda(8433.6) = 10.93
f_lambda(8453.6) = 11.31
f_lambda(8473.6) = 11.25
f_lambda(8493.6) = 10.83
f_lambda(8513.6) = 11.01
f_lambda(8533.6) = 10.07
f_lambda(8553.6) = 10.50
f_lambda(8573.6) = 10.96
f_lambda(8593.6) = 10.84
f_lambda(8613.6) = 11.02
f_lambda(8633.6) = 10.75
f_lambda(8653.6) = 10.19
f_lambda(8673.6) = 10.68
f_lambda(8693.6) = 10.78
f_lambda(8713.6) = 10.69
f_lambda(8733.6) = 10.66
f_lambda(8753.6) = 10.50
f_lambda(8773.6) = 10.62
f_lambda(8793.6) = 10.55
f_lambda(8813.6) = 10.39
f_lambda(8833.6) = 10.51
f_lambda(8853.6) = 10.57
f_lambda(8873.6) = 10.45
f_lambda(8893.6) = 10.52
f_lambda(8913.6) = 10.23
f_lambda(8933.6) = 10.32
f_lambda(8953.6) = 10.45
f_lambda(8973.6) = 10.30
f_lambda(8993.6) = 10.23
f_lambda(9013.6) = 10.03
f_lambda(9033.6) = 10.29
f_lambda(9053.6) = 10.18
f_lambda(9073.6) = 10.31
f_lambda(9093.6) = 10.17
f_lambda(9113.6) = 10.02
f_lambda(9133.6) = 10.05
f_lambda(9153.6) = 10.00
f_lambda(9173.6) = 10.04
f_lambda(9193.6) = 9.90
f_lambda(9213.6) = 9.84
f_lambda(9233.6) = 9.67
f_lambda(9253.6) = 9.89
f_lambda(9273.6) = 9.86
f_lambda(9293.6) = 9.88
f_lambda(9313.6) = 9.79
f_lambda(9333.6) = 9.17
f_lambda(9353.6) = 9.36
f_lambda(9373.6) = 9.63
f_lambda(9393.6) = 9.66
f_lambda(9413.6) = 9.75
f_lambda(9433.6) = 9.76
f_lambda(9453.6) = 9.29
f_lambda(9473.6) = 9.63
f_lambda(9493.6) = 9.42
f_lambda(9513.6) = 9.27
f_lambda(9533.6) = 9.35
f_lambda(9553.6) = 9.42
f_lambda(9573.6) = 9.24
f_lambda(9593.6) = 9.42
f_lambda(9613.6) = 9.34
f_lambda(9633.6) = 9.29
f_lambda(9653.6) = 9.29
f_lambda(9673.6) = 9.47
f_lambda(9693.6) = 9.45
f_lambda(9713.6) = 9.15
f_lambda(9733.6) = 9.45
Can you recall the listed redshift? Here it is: 0.00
